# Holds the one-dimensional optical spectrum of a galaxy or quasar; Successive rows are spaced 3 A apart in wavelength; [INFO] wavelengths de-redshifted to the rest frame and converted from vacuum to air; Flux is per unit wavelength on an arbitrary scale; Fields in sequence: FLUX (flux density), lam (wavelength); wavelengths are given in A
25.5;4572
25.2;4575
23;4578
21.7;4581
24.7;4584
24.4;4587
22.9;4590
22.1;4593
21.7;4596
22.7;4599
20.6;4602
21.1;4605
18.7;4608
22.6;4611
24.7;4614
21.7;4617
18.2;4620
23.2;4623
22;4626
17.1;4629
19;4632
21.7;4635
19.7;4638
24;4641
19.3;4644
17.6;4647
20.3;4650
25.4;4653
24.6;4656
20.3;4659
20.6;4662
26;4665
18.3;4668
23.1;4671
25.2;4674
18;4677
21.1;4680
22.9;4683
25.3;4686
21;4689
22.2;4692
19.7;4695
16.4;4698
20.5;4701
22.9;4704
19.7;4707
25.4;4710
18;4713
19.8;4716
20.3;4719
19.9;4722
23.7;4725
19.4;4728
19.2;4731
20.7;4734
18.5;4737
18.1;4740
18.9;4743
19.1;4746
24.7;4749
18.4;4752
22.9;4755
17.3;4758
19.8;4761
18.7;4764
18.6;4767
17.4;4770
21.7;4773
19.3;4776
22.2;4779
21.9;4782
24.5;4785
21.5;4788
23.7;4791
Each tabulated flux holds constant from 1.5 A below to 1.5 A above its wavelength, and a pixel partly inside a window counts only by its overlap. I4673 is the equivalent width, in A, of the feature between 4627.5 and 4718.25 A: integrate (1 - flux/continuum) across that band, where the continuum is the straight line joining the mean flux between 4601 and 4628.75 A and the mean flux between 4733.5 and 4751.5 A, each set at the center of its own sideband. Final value -2.41 A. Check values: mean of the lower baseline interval 21.2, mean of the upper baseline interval 19.9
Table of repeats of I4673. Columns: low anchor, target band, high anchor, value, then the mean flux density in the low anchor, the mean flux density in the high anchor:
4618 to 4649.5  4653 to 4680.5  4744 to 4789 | -2.5 A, 20.2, 20.5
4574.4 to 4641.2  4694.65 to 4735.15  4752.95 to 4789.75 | 1.0 A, 21.8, 20.5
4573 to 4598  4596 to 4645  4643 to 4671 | 2.9 A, 23.2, 21.5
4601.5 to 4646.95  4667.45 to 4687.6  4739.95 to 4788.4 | -1.5 A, 20.8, 20.3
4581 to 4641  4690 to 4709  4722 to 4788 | 0.3 A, 21.6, 20.3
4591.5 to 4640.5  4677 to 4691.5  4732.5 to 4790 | -1.0 A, 21.1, 20.3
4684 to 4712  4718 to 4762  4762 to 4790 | 2.0 A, 21.4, 20.7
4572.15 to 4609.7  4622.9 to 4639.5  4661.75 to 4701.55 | 1.4 A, 22.5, 21.5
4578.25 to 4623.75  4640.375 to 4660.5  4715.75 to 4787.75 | -0.1 A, 22.1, 20.2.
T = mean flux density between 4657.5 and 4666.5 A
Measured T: 22.3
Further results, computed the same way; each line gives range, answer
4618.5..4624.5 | 20.7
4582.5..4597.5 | 23.2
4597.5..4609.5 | 20.8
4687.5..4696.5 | 21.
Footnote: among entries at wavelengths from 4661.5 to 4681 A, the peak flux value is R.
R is 26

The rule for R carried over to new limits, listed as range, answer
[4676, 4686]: 25.3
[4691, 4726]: 25.4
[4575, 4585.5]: 25.2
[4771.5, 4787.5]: 24.5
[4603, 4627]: 24.7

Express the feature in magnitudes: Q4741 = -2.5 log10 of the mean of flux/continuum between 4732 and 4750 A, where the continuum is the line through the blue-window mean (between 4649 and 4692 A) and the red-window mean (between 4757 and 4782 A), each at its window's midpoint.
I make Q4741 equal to 0.03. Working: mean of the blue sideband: 22.3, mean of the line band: 19.8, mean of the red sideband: 19.6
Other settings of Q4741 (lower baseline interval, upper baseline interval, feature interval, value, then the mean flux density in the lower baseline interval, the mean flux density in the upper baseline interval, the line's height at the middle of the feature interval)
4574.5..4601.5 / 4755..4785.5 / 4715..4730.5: 0.02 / 23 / 20.1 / 20.9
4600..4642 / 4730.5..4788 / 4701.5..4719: -0.03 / 21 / 20.2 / 20.5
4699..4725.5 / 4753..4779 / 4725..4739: 0.03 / 20.9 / 19.6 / 20.5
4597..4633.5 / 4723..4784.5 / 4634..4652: 0.01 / 21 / 20.1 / 20.8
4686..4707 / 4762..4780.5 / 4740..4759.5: 0.00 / 20.7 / 19.7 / 20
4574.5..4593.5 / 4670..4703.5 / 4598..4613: 0.09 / 23.4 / 21.4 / 23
